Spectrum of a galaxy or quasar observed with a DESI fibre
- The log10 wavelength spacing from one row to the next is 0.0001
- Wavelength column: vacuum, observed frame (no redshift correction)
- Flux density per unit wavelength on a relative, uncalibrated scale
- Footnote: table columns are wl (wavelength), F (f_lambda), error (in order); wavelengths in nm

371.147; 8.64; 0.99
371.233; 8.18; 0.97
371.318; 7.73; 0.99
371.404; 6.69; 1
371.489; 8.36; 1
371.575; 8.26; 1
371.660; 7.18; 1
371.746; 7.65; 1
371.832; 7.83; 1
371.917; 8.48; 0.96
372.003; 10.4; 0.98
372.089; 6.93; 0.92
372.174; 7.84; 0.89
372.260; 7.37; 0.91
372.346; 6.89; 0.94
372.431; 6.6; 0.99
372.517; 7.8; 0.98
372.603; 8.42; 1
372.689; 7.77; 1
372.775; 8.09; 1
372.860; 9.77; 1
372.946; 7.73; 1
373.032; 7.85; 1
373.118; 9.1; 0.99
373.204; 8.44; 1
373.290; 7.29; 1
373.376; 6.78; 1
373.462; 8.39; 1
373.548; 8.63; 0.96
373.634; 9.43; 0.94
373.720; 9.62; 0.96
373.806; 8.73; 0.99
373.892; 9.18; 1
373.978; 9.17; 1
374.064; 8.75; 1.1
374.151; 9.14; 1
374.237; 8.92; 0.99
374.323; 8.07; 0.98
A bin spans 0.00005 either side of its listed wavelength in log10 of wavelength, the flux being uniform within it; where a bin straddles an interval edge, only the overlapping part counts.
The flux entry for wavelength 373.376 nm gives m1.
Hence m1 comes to 6.78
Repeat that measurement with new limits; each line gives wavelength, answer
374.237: 8.92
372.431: 6.6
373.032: 7.85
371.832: 7.83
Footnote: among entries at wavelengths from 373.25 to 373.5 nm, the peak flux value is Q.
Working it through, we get 8.39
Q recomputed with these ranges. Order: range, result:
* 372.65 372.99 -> 9.77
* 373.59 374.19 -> 9.62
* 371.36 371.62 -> 8.36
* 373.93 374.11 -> 9.17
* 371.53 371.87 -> 8.26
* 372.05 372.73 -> 8.42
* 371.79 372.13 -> 10.4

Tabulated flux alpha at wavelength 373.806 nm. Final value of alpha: 8.73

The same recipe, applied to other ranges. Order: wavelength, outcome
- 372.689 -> 7.77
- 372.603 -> 8.42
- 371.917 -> 8.48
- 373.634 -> 9.43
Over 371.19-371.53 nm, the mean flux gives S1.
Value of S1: 7.74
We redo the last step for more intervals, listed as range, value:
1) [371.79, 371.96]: 8.18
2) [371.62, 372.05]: 8.29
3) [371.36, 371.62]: 7.77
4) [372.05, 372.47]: 7.15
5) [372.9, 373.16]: 8.23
